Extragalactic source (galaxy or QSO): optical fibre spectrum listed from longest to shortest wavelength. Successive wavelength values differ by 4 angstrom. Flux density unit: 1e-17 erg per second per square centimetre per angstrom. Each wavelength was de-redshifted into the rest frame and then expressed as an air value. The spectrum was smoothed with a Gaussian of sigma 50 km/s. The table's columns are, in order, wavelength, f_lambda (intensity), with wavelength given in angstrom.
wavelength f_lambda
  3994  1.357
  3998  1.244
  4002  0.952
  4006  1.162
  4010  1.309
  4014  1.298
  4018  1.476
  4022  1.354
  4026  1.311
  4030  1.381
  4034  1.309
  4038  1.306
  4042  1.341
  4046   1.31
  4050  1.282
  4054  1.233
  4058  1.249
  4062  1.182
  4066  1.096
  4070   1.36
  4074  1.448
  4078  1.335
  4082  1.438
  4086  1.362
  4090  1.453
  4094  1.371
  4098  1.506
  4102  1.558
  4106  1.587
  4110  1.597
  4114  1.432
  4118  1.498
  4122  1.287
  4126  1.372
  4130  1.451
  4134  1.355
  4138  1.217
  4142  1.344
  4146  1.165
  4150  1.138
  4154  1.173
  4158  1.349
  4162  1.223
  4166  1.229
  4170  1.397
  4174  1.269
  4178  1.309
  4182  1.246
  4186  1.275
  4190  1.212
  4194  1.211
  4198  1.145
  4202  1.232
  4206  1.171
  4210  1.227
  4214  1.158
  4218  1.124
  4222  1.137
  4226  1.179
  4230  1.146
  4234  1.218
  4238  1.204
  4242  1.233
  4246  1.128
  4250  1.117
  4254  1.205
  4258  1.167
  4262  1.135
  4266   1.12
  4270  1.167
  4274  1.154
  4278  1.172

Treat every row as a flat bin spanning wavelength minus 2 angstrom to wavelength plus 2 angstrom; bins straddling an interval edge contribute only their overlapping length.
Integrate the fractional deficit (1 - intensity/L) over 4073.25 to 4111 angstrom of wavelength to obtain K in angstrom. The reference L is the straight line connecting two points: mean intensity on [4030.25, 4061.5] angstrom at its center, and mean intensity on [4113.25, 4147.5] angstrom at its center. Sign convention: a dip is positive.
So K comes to -4.04 angstrom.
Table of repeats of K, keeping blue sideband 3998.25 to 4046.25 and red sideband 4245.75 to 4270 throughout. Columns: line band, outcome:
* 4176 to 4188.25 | -0.8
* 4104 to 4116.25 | -3.0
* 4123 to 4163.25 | -2.1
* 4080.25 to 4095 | -1.9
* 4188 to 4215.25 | -0.3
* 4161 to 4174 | -0.9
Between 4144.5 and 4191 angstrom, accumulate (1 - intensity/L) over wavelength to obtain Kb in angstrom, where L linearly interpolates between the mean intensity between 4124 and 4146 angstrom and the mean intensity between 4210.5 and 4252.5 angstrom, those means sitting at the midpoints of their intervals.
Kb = 0.9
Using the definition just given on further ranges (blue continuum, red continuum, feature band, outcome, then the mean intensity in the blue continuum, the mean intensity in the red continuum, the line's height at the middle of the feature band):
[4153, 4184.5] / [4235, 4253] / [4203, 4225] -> 0.9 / 1.28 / 1.18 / 1.22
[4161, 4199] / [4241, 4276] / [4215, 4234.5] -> 0.7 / 1.26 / 1.16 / 1.2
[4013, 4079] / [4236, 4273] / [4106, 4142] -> -4.4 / 1.31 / 1.16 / 1.26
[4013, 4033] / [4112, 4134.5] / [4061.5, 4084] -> 1.1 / 1.36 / 1.4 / 1.38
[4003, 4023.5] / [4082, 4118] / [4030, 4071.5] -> 3.2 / 1.3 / 1.48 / 1.38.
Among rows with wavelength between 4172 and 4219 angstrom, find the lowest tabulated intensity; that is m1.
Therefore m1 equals 1.124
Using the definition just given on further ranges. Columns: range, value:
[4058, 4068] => 1.096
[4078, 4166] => 1.138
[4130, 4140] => 1.217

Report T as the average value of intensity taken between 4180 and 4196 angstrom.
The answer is 1.24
